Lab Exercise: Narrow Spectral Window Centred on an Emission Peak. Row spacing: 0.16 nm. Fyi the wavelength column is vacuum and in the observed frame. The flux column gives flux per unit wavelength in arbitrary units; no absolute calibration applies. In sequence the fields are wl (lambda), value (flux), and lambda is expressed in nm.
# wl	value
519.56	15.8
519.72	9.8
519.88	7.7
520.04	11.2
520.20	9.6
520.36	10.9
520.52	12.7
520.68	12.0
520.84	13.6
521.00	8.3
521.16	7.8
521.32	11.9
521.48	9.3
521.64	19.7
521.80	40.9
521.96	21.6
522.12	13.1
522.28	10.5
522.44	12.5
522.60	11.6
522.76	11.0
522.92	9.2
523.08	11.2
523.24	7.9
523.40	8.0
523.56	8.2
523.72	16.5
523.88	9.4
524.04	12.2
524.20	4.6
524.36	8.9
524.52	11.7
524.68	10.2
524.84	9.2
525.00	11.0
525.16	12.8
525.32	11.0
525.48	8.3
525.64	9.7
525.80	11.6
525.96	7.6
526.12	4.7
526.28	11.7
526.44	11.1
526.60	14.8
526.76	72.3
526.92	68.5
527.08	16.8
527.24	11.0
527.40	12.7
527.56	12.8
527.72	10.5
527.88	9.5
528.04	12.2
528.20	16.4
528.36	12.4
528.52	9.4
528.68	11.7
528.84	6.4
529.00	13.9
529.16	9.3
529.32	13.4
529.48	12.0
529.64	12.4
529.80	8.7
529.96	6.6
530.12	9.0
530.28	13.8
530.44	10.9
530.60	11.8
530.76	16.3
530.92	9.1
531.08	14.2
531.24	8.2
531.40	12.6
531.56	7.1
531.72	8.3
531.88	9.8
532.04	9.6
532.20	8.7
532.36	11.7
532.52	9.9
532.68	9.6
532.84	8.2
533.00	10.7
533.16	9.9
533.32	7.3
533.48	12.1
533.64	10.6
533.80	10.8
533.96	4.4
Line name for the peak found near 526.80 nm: [O III] 5007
